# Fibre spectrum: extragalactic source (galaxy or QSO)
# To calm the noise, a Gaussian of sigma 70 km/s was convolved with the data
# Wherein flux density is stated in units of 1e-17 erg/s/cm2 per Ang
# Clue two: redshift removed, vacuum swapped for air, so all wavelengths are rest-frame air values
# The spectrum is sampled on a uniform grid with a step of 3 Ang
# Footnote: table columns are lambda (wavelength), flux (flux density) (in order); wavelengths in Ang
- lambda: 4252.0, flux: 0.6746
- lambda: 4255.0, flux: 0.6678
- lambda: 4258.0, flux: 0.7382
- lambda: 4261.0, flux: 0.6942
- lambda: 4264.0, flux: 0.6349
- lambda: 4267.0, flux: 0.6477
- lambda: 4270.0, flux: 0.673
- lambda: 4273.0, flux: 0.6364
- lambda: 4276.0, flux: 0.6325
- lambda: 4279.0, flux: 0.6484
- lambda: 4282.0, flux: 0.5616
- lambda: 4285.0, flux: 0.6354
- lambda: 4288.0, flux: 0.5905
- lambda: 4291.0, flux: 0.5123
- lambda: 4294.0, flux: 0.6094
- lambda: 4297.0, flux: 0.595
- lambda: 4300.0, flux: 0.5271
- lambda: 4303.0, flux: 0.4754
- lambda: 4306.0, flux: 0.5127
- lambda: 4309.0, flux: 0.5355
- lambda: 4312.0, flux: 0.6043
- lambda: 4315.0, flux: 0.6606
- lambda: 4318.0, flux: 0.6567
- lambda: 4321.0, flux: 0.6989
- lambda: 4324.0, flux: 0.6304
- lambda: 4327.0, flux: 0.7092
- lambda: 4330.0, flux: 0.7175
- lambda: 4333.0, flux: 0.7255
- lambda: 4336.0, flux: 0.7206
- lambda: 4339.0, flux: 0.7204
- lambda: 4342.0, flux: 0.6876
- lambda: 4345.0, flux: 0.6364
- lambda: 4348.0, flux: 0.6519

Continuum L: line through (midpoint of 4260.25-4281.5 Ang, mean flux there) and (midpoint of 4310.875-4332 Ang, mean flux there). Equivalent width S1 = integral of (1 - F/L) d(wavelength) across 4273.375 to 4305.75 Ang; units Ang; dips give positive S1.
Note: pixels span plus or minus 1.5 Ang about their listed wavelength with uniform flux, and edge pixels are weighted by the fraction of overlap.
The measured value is 3.8 Ang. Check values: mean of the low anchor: 0.647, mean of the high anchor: 0.671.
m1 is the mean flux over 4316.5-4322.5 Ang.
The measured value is 0.678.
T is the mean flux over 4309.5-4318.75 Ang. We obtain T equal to 0.628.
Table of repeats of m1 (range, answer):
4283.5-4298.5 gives 0.589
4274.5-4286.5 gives 0.619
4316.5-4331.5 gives 0.683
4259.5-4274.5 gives 0.657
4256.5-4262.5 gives 0.716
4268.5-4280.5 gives 0.648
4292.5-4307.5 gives 0.544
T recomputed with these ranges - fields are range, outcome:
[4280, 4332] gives 0.604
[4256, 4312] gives 0.604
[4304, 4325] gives 0.61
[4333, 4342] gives 0.716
